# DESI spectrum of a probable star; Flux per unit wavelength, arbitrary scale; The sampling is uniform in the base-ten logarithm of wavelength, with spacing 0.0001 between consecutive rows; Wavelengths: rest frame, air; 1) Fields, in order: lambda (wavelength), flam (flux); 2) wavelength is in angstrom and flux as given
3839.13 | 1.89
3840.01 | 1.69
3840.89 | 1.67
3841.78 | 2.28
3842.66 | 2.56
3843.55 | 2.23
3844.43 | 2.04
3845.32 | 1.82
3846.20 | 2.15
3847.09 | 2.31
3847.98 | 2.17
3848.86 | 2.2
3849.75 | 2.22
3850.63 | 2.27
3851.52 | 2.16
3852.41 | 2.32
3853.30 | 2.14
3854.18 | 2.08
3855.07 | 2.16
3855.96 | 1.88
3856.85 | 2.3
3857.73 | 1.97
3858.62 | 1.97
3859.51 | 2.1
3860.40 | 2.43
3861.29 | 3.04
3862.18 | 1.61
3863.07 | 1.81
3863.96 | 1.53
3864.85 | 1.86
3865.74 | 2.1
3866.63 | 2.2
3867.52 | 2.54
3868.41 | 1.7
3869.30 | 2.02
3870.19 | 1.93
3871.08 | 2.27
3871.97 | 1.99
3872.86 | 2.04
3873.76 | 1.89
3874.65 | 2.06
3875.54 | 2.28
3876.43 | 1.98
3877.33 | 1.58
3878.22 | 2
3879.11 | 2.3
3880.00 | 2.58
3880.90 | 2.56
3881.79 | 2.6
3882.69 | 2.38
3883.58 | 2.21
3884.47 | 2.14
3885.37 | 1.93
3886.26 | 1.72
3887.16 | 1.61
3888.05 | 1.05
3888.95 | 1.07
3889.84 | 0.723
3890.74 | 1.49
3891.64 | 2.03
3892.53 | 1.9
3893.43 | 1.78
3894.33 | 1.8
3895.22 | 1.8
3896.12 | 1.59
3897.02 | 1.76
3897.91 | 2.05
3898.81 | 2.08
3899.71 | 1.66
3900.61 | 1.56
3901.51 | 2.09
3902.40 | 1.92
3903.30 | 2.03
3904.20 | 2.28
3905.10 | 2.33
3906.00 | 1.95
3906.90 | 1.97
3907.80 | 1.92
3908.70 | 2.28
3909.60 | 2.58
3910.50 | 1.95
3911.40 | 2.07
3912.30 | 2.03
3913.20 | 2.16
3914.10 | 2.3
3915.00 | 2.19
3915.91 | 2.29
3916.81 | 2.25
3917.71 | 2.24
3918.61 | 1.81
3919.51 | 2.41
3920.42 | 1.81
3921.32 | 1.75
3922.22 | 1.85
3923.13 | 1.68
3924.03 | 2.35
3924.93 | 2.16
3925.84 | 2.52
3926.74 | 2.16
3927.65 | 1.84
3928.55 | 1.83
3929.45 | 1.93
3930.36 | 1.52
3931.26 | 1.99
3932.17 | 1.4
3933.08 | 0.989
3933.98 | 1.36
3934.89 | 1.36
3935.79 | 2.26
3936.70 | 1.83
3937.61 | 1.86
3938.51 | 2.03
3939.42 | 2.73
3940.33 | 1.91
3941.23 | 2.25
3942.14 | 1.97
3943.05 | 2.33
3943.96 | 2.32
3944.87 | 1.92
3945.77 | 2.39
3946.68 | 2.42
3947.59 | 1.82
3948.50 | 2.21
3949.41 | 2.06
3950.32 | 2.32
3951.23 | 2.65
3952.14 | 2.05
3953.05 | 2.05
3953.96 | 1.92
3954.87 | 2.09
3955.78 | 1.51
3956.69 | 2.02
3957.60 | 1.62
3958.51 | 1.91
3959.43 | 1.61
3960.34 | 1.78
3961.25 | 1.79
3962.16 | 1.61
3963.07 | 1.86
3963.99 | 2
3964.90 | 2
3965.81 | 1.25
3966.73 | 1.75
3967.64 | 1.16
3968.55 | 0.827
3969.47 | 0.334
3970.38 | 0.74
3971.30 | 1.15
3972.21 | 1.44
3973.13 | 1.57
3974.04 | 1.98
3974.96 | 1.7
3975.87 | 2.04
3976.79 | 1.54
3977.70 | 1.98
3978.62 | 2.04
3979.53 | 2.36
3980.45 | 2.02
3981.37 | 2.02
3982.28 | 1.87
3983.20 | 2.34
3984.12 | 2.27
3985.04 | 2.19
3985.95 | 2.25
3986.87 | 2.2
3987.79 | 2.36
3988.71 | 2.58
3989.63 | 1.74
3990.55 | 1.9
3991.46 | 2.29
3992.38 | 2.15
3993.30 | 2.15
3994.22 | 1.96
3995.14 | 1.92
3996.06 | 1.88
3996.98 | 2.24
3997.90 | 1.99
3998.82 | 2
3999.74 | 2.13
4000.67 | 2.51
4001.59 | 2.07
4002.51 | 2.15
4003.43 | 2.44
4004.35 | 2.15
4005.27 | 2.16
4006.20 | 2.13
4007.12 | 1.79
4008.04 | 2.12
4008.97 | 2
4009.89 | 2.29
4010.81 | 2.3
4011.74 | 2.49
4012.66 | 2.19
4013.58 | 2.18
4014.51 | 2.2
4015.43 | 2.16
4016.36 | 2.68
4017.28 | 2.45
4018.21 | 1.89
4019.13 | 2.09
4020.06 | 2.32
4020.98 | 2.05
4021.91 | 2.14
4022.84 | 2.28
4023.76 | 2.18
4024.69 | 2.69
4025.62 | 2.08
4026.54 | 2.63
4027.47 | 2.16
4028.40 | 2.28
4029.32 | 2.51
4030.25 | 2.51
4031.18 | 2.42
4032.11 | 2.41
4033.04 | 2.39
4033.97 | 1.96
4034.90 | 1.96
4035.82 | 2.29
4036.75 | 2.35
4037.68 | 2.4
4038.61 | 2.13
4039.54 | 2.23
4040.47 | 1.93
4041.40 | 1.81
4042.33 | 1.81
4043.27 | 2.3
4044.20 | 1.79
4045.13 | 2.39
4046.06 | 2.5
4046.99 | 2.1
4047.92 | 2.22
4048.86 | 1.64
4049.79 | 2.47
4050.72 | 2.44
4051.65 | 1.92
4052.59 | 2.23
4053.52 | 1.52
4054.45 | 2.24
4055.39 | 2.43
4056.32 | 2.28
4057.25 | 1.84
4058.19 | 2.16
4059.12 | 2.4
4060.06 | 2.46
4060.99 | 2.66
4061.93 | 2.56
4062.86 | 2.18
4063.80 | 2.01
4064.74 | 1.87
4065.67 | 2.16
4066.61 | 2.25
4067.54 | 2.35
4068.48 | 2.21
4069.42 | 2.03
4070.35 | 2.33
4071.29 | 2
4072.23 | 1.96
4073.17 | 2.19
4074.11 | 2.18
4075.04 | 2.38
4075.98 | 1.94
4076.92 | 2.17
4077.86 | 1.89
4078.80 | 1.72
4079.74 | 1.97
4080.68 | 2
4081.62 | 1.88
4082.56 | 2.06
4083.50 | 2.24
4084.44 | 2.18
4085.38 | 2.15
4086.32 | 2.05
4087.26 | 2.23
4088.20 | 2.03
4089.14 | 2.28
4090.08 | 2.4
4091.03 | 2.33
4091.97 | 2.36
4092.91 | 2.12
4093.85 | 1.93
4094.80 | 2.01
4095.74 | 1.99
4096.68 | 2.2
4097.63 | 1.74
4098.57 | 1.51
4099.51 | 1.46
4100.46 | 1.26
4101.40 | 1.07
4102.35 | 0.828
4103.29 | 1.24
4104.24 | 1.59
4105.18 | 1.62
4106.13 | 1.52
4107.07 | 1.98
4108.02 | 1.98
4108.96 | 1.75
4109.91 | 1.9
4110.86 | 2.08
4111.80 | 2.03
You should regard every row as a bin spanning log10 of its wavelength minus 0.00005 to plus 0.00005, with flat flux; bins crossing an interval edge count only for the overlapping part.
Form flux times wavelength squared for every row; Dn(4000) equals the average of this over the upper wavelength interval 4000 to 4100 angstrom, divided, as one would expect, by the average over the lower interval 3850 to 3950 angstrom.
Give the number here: 1.2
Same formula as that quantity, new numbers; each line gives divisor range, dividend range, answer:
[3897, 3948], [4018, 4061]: 1.16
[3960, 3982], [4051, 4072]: 1.41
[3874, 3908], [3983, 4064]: 1.23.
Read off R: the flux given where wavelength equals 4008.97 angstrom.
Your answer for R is 2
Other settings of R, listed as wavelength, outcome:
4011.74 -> 2.49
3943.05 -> 2.33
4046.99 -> 2.1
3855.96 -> 1.88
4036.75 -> 2.35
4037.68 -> 2.4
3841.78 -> 2.28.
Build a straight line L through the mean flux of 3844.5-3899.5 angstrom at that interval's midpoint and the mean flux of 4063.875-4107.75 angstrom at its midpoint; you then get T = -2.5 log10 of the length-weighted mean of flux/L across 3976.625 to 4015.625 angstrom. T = -0.09 mag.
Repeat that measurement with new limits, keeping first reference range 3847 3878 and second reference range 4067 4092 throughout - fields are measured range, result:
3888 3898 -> 0.30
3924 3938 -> 0.16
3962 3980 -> 0.32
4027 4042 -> -0.06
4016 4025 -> -0.07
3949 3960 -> 0.06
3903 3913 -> -0.02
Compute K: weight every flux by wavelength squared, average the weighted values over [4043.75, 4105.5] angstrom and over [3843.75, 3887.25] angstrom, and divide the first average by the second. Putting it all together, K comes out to 1.08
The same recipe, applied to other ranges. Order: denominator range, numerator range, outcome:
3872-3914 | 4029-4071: 1.22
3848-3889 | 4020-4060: 1.16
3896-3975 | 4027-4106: 1.17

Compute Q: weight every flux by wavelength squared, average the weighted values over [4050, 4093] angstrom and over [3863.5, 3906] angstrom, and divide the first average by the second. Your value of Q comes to 1.23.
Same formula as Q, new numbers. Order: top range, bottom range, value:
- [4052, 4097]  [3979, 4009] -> 1.05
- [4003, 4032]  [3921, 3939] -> 1.29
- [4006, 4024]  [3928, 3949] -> 1.18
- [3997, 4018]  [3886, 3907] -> 1.33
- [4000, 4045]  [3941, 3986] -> 1.23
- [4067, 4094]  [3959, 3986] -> 1.31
